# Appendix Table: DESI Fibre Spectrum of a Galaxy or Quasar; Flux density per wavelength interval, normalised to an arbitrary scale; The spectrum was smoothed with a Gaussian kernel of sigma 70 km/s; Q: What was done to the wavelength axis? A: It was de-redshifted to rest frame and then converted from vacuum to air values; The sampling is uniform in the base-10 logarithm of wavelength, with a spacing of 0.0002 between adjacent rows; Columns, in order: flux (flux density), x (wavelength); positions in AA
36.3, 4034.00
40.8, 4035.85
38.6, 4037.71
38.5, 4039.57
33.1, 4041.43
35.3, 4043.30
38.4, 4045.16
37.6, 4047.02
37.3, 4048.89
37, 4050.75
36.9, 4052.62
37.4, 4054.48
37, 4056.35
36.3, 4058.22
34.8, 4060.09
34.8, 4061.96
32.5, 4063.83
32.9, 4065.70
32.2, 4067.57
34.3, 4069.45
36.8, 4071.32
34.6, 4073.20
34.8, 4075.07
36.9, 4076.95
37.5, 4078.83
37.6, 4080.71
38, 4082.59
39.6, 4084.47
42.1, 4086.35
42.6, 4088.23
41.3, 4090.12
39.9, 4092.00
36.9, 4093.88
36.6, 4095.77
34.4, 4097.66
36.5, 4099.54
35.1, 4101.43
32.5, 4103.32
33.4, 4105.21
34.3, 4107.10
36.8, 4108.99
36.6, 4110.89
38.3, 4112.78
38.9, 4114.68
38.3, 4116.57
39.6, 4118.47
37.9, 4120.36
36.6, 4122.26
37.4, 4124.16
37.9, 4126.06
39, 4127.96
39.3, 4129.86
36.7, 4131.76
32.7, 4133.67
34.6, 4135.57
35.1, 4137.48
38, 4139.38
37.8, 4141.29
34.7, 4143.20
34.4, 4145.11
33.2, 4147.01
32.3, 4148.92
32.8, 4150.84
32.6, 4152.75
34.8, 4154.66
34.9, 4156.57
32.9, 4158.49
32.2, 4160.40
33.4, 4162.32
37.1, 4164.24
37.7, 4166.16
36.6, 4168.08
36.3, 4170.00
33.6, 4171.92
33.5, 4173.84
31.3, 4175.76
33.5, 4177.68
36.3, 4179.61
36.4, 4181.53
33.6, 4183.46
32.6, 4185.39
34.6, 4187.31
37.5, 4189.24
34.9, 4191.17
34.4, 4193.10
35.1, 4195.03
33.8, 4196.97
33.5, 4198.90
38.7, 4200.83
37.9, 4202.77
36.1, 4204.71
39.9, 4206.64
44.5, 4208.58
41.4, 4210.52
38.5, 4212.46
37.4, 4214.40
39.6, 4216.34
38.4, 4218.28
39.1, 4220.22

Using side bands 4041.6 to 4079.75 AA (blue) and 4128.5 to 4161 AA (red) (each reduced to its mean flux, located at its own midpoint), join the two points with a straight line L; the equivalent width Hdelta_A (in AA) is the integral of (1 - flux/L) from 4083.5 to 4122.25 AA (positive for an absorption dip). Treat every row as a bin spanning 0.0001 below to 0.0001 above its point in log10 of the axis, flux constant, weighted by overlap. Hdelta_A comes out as -2.6 AA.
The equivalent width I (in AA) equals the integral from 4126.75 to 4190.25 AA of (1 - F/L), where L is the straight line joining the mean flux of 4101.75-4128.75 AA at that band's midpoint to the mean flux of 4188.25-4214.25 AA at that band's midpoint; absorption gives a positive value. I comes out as 3.81 AA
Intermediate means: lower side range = 36.9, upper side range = 37.4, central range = 34.9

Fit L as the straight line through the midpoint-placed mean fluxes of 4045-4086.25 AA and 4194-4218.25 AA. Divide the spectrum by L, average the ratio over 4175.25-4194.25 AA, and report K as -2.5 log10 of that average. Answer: 0.09 mag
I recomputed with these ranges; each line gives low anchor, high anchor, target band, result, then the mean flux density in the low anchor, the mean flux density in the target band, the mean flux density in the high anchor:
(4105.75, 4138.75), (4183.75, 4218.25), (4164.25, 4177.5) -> 0.76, 37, 34.9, 37.1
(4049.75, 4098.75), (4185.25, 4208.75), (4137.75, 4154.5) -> 0.91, 36.8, 34.5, 36.3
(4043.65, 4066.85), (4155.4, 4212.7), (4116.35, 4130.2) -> -0.90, 36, 38.2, 35.7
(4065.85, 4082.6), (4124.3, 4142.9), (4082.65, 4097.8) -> -1.46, 35.6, 39.4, 36.7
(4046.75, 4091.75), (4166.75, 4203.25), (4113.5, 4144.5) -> -1.10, 36.8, 37.1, 34.9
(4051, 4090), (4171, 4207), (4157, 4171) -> 0.08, 36.6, 35.1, 35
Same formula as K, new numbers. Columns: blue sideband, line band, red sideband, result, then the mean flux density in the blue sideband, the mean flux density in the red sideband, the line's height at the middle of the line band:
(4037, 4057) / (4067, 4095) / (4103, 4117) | -0.034 mag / 37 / 36.2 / 36.6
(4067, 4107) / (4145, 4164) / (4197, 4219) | 0.132 mag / 36.8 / 38.5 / 37.8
